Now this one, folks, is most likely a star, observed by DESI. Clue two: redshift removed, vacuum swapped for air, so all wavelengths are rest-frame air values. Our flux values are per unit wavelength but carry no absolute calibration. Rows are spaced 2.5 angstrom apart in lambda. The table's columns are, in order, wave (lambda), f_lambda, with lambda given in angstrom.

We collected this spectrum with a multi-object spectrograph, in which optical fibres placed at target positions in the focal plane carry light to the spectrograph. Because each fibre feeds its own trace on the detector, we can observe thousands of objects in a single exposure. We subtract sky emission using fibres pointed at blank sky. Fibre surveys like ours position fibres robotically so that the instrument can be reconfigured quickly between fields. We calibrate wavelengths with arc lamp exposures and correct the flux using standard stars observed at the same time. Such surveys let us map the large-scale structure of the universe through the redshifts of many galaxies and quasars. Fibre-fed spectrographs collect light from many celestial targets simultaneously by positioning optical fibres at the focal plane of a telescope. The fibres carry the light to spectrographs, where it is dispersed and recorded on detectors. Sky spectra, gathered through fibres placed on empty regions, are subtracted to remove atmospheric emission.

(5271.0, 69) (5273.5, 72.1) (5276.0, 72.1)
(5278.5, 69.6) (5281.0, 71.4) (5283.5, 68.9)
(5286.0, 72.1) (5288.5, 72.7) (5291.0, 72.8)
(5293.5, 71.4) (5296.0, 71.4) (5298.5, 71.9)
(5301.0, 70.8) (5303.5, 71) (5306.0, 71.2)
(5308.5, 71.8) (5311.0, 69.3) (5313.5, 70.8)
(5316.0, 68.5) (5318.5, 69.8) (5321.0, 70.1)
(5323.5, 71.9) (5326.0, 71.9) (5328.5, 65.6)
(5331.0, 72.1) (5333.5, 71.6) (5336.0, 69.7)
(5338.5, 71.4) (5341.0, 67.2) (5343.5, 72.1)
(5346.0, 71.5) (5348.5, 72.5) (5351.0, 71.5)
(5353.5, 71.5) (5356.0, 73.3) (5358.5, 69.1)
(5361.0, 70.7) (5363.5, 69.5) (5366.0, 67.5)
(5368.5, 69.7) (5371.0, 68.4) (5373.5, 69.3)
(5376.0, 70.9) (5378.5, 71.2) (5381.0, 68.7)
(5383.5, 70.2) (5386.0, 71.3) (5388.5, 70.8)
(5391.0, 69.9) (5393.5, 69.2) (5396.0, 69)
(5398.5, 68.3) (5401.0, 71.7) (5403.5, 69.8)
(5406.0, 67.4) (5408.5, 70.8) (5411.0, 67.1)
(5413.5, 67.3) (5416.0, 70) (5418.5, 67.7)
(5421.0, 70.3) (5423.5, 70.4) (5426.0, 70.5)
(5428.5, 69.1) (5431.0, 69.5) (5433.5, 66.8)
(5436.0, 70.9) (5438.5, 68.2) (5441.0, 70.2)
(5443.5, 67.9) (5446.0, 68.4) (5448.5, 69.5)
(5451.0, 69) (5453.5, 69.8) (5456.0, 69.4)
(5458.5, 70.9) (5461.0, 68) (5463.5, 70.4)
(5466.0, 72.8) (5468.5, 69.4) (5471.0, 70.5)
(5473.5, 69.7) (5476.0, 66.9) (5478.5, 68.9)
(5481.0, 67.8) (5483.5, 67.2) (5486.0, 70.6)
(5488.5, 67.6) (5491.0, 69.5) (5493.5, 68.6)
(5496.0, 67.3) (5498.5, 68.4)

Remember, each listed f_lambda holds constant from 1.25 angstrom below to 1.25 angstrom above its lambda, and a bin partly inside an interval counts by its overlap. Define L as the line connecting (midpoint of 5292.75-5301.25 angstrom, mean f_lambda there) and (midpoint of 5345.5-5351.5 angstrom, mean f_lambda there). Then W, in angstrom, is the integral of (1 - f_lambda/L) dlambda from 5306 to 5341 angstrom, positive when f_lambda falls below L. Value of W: 0.69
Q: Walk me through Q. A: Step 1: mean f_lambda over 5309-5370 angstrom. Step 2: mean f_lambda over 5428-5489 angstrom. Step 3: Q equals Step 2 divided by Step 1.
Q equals 1.0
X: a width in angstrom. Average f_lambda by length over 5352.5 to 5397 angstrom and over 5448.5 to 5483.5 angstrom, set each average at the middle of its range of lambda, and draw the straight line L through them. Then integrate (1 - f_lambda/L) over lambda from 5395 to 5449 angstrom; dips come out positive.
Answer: 0.4 angstrom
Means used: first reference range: 70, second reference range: 69.4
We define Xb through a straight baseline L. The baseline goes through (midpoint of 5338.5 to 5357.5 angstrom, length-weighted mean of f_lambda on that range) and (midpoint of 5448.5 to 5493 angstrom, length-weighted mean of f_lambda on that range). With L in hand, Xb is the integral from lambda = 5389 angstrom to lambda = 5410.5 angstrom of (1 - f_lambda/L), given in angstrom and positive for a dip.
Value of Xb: 0.3 angstrom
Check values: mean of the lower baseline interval 71.3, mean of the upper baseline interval 69.3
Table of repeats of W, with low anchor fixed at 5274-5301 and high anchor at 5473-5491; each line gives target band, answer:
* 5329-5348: -0.01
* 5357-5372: 0.21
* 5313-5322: 0.16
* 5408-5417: 0.11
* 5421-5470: -0.41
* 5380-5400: 0.03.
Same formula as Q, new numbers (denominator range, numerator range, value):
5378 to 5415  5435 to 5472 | 1.00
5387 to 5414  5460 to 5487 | 1.00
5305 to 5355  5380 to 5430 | 0.98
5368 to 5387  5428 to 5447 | 0.98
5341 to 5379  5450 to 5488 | 0.98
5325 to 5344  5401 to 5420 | 0.98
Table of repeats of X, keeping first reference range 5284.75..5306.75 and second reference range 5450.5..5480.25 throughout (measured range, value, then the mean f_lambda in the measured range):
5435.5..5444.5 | 0.1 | 69.2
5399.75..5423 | 0.4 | 69.2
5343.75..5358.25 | -0.2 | 71.9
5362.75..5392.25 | 0.4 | 69.8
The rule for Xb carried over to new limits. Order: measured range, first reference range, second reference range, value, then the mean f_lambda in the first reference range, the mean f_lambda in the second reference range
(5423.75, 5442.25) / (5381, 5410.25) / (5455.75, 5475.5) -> 0.14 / 69.8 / 70.1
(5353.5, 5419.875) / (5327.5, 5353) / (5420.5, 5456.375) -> 0.36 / 70.6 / 69.3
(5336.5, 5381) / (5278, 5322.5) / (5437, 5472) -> 0.02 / 70.9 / 69.6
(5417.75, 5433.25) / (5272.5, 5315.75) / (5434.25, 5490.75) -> 0.05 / 71.2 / 69.3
